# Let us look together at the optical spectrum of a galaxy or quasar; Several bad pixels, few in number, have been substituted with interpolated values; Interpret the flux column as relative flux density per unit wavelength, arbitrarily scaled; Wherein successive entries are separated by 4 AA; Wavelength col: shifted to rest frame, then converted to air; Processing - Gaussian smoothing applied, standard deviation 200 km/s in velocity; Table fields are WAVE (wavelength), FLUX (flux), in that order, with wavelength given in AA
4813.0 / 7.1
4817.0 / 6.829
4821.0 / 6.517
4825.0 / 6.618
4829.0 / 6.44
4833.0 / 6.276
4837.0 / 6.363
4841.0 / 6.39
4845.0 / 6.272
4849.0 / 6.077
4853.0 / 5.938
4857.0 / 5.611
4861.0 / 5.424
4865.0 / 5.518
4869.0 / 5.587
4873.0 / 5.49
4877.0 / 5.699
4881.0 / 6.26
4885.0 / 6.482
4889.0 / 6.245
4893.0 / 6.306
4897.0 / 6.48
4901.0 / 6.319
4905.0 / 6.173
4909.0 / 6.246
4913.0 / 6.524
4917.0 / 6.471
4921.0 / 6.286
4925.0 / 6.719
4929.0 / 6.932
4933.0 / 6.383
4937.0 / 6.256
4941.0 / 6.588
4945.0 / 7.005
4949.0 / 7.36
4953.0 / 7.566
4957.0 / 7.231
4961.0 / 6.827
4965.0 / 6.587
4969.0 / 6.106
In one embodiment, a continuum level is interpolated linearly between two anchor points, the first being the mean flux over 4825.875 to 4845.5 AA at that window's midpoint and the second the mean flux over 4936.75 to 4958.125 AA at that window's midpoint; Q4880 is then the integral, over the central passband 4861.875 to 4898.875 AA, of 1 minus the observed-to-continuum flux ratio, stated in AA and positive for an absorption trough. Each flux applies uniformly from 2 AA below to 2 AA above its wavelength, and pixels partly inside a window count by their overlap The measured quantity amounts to 3.7 AA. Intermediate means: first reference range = 6.37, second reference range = 7.05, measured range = 5.99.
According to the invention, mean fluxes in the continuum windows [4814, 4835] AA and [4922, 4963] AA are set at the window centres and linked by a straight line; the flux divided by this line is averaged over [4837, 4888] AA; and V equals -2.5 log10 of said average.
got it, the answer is 0.13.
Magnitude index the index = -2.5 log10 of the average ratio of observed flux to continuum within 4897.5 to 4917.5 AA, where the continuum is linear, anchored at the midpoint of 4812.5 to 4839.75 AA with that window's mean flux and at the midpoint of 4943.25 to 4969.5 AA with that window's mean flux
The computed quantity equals 0.081 mag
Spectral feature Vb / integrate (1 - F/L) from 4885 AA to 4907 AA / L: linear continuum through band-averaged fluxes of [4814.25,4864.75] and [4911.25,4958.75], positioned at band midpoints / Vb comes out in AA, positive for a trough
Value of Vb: 0.8 AA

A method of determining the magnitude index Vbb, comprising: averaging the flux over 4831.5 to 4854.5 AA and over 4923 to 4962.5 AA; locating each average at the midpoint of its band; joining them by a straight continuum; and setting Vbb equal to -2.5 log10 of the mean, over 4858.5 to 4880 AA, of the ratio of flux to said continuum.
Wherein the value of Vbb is 0.15 mag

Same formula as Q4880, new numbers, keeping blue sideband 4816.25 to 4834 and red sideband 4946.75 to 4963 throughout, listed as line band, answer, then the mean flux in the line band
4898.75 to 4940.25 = 3.6 AA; 6.44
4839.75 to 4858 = 1.6 AA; 6.07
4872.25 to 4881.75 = 1.4 AA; 5.8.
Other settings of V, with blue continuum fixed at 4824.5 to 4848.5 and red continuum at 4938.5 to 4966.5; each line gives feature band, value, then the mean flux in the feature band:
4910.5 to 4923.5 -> 0.063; 6.43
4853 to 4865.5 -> 0.163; 5.58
